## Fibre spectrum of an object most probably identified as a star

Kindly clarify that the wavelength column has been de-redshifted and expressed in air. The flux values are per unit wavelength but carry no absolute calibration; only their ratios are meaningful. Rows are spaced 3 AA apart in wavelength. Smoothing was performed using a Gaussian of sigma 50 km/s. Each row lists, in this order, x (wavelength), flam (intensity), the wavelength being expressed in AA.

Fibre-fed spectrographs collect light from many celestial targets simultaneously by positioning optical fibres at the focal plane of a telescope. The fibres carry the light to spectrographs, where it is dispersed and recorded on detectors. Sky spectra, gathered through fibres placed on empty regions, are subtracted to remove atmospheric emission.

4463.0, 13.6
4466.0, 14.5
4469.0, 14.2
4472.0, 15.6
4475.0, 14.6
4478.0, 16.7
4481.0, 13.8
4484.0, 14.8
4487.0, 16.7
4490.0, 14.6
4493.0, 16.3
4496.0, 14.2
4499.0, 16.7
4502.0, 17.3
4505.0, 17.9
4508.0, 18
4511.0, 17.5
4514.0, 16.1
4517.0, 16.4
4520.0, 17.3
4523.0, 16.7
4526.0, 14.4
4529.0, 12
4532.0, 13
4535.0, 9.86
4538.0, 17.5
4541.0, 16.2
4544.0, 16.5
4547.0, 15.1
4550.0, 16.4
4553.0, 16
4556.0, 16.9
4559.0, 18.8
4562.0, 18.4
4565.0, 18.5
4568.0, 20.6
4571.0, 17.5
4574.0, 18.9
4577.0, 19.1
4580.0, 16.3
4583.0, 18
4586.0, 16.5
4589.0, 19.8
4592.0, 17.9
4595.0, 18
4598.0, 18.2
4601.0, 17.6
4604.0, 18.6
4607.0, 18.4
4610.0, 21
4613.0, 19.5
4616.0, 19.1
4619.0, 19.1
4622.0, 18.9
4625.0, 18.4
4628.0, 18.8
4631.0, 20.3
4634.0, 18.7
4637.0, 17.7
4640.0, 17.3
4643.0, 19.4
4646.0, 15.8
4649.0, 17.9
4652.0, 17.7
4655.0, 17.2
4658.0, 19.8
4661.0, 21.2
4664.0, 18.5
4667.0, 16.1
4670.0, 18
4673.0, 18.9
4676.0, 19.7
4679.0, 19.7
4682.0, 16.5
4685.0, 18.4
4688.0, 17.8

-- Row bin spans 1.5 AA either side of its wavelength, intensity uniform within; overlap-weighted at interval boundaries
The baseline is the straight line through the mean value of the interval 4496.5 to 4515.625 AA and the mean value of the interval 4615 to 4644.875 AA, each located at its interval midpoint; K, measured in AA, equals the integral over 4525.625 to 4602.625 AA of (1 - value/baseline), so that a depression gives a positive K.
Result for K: 4.3 AA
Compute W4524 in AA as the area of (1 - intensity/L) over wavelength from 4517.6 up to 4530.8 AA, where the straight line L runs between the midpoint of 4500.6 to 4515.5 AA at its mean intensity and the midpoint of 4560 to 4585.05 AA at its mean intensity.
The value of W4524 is 1.8 AA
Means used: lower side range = 17.4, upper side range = 18.4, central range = 15.1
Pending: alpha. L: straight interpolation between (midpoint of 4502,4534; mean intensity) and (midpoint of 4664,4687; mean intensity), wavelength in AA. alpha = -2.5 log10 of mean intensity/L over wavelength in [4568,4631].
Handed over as -0.09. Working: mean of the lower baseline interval 15.9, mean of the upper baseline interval 18.2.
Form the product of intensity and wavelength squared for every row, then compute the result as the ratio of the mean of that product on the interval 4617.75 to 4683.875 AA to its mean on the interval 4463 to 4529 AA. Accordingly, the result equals 1.25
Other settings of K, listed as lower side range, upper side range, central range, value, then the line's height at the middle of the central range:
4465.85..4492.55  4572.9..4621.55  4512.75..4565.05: 3.2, 16.8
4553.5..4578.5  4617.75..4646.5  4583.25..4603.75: 0.5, 18.5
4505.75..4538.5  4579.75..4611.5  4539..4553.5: 0.2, 16.3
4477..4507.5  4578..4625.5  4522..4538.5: 3.2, 16.8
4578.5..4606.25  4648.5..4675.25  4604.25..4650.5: -1.4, 18.2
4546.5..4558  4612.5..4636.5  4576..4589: -0.2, 17.4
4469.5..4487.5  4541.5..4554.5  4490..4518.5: -2.0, 15.5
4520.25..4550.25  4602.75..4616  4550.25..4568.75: -1.9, 16.3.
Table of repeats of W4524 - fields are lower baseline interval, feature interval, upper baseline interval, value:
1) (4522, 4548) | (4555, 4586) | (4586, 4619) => -2.8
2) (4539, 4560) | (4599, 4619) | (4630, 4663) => -1.5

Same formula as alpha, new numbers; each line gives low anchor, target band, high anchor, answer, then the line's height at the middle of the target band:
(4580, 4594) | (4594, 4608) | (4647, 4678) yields -0.01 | 18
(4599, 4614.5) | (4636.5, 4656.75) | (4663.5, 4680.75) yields 0.06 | 18.7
